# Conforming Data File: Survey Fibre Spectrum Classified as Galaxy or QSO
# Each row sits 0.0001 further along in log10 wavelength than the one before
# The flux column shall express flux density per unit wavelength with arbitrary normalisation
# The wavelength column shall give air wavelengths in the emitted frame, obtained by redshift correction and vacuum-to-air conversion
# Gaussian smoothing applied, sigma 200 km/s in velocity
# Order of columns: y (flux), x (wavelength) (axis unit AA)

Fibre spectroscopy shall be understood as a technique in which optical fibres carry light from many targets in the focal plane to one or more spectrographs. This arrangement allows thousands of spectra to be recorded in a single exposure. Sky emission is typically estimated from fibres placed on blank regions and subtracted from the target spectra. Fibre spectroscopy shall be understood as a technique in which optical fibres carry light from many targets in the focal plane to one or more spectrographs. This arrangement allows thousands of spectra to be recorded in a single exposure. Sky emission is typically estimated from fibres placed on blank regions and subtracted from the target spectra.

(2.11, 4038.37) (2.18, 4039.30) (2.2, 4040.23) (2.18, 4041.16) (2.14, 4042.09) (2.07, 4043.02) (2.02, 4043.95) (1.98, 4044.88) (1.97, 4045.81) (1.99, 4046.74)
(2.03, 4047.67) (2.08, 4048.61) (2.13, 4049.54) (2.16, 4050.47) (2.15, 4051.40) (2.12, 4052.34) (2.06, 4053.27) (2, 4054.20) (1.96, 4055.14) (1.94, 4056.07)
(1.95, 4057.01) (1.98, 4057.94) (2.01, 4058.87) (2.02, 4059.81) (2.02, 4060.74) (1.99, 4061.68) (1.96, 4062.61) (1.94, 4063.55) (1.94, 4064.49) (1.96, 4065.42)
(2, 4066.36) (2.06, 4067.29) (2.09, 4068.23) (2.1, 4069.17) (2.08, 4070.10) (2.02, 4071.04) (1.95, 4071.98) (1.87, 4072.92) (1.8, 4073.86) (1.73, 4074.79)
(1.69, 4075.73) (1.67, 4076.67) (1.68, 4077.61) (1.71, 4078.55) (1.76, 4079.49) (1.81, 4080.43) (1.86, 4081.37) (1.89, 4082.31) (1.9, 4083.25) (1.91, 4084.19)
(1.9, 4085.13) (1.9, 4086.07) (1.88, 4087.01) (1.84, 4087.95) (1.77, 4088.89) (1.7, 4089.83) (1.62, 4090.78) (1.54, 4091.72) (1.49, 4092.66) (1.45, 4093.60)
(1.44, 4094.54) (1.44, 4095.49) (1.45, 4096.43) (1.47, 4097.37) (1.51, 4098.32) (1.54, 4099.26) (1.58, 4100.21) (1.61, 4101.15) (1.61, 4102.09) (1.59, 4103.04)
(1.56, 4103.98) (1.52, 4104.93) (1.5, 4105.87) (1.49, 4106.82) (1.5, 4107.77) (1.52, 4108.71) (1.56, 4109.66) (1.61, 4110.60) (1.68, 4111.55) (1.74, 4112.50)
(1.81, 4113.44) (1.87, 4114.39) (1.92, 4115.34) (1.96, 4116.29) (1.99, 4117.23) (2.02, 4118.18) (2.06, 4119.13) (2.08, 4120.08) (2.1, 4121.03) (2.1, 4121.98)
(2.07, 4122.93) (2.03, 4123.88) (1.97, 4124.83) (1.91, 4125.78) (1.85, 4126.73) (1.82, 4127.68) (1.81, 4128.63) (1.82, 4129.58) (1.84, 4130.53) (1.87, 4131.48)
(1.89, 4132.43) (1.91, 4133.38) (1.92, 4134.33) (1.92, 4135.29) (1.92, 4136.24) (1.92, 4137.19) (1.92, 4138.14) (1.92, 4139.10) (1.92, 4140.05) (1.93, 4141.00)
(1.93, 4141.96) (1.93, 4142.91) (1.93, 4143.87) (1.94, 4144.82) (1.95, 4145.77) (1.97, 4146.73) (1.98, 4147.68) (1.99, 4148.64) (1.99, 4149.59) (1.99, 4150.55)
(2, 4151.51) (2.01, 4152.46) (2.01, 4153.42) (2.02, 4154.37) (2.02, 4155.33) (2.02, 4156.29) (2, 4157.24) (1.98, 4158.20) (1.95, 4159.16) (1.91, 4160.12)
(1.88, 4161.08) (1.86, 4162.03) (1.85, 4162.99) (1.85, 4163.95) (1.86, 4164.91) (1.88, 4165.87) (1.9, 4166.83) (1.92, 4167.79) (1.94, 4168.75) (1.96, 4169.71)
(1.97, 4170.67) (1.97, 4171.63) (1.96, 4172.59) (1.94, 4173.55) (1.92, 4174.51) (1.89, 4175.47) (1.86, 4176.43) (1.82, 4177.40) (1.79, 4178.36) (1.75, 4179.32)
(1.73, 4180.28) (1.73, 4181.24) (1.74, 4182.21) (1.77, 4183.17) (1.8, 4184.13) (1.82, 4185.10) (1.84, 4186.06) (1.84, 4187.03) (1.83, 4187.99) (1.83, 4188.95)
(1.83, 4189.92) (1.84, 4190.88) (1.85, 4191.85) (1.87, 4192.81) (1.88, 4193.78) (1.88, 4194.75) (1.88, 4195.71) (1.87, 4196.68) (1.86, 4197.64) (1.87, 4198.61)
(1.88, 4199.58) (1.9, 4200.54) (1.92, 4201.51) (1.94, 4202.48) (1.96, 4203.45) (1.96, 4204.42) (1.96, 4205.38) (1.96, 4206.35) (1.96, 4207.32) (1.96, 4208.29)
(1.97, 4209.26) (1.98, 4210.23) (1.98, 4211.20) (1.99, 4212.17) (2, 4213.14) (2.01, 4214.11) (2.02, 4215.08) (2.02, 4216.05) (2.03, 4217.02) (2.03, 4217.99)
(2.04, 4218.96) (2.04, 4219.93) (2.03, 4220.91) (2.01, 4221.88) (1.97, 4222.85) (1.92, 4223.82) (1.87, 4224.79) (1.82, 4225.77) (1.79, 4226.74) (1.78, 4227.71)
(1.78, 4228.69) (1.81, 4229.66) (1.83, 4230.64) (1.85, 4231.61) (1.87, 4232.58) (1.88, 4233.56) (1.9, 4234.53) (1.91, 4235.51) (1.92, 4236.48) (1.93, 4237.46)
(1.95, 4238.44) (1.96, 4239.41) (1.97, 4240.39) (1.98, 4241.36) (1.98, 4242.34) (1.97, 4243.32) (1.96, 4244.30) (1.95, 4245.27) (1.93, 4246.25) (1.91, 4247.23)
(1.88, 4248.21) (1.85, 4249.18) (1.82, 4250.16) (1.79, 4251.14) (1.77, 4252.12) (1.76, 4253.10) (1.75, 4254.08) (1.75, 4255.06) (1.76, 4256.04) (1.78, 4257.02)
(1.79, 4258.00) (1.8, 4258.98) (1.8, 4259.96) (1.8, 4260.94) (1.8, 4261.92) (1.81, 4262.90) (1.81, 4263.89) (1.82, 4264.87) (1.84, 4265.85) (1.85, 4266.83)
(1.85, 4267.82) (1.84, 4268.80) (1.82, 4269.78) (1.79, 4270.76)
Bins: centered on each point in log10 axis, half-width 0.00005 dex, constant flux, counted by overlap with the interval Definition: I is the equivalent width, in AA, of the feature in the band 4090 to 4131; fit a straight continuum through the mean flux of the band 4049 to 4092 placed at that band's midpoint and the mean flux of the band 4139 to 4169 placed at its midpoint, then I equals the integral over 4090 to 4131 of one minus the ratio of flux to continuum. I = 4.4 AA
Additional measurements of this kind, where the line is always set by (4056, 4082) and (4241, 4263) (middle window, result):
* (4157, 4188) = 0.1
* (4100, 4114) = 2.2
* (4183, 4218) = -1.0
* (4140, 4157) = -0.8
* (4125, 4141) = 0.0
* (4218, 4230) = -0.4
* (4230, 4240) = -0.3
